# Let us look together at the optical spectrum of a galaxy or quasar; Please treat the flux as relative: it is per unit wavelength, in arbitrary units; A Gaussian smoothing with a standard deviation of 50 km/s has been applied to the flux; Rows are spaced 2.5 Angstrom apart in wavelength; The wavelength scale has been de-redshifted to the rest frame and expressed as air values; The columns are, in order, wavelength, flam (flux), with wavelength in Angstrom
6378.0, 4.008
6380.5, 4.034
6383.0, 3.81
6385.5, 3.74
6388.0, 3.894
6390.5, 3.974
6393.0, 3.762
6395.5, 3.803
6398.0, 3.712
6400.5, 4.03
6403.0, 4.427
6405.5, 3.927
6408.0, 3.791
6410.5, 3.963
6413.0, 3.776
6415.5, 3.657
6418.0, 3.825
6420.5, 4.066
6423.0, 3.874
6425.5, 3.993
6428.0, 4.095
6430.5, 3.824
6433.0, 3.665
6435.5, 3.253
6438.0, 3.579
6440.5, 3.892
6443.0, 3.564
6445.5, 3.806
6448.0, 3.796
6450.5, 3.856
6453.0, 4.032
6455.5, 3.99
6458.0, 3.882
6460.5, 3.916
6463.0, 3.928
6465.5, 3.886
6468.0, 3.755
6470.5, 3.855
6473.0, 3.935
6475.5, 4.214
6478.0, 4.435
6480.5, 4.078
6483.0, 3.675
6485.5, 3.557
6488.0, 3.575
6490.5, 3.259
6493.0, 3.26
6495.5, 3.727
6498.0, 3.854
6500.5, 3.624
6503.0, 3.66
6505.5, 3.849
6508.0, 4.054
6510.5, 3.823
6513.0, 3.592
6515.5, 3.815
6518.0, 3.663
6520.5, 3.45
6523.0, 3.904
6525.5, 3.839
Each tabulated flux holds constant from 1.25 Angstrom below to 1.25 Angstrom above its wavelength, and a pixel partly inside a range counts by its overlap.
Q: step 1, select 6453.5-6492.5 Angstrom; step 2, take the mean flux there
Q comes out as 3.85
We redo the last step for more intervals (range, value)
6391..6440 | 3.85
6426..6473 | 3.82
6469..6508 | 3.78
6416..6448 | 3.78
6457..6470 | 3.87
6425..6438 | 3.73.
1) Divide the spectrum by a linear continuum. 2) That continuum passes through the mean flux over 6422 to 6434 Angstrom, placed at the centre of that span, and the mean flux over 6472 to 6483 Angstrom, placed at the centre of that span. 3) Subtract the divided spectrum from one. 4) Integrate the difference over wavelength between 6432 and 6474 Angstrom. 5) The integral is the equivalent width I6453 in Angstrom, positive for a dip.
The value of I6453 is 2.2 Angstrom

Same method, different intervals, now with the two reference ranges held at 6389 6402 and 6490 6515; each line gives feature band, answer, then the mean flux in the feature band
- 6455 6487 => -1.60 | 3.93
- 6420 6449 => 0.20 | 3.78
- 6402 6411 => -0.40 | 4.02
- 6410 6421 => -0.01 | 3.84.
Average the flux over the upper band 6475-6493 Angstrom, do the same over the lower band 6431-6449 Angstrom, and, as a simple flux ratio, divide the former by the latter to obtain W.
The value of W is 1.0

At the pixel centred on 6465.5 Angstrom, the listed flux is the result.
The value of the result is 3.886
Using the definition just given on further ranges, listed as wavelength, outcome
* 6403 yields 4.427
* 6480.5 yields 4.078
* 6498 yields 3.854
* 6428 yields 4.095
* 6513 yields 3.592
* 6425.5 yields 3.993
